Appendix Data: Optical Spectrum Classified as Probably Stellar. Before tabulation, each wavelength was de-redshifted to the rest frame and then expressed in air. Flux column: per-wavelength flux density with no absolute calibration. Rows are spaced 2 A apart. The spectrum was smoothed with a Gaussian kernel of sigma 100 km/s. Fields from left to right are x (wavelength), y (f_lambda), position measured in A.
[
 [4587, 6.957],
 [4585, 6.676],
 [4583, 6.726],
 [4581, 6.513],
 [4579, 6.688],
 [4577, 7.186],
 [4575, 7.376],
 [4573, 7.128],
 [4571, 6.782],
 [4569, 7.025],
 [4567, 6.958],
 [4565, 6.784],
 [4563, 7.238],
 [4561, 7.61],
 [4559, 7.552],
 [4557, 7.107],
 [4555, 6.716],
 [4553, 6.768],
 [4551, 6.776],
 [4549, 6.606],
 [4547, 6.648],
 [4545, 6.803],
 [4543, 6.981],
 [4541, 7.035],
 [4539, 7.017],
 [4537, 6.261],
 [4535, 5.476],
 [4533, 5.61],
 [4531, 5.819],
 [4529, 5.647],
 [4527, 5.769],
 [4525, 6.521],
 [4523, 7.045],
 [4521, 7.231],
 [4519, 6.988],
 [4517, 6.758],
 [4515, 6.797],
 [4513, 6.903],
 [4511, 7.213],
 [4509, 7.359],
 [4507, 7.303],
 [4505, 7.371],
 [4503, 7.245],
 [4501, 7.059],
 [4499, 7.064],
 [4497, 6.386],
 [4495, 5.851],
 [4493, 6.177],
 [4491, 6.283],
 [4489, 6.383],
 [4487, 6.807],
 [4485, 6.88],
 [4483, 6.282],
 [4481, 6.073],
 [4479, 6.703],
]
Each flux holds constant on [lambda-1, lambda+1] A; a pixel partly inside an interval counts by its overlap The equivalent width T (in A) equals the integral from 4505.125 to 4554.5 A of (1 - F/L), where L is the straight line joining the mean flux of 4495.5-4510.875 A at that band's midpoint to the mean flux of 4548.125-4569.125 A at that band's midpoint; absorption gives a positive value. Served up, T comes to 2.8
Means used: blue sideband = 7.08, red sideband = 7.01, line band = 6.65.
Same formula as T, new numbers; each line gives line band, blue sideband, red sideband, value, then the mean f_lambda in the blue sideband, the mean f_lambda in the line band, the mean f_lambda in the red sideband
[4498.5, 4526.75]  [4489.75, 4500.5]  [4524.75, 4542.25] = -3.4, 6.39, 7.03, 6.12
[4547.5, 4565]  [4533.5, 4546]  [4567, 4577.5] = -0.5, 6.56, 7.02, 7.08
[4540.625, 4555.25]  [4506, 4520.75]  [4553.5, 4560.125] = 0.6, 7.06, 6.79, 7.11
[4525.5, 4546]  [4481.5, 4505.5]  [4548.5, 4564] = 2.0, 6.62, 6.25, 7.06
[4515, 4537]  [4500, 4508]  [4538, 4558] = 2.3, 7.24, 6.31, 6.85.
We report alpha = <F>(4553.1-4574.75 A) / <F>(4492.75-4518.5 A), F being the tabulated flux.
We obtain 1.0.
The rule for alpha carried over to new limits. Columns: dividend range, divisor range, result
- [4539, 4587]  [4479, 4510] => 1.04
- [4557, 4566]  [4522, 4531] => 1.17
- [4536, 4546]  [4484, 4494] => 1.05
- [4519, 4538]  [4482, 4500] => 0.96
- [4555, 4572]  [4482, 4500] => 1.10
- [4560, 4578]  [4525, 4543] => 1.16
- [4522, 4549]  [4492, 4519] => 0.92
